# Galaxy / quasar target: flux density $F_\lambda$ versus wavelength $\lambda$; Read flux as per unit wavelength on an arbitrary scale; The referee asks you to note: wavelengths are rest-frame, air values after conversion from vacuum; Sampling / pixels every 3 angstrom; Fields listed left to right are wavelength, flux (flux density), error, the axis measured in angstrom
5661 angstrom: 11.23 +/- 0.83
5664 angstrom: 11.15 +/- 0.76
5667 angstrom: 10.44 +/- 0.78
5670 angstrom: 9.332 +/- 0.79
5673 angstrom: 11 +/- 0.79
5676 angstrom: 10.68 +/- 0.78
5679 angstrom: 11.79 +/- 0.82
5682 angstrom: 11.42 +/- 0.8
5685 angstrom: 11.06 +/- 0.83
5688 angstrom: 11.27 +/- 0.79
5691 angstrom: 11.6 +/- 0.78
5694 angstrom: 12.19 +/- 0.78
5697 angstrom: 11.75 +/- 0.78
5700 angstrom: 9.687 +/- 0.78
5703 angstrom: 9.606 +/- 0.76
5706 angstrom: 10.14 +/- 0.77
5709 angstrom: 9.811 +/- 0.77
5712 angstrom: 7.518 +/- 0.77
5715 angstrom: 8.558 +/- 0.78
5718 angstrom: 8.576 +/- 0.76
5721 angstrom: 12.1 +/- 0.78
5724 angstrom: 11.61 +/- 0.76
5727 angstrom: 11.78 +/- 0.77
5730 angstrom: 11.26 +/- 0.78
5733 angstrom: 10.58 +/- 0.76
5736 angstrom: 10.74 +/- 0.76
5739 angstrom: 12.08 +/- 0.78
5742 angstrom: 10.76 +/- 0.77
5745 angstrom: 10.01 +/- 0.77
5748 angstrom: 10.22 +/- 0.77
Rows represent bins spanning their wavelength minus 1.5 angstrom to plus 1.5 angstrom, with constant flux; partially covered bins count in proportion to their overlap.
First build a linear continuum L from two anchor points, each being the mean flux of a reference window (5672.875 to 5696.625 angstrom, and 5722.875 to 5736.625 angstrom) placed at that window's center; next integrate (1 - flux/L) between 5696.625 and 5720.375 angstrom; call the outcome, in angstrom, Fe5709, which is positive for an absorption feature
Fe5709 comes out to 3.9 angstrom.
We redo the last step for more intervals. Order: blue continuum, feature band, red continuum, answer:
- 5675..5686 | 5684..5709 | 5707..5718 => -2.2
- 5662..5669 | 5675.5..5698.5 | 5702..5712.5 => -3.3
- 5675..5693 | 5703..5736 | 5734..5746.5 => 2.6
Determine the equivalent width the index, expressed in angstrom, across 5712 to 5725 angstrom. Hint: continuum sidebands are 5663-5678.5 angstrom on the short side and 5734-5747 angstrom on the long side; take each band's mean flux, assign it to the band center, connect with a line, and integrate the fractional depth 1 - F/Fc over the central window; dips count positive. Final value 1.1 angstrom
